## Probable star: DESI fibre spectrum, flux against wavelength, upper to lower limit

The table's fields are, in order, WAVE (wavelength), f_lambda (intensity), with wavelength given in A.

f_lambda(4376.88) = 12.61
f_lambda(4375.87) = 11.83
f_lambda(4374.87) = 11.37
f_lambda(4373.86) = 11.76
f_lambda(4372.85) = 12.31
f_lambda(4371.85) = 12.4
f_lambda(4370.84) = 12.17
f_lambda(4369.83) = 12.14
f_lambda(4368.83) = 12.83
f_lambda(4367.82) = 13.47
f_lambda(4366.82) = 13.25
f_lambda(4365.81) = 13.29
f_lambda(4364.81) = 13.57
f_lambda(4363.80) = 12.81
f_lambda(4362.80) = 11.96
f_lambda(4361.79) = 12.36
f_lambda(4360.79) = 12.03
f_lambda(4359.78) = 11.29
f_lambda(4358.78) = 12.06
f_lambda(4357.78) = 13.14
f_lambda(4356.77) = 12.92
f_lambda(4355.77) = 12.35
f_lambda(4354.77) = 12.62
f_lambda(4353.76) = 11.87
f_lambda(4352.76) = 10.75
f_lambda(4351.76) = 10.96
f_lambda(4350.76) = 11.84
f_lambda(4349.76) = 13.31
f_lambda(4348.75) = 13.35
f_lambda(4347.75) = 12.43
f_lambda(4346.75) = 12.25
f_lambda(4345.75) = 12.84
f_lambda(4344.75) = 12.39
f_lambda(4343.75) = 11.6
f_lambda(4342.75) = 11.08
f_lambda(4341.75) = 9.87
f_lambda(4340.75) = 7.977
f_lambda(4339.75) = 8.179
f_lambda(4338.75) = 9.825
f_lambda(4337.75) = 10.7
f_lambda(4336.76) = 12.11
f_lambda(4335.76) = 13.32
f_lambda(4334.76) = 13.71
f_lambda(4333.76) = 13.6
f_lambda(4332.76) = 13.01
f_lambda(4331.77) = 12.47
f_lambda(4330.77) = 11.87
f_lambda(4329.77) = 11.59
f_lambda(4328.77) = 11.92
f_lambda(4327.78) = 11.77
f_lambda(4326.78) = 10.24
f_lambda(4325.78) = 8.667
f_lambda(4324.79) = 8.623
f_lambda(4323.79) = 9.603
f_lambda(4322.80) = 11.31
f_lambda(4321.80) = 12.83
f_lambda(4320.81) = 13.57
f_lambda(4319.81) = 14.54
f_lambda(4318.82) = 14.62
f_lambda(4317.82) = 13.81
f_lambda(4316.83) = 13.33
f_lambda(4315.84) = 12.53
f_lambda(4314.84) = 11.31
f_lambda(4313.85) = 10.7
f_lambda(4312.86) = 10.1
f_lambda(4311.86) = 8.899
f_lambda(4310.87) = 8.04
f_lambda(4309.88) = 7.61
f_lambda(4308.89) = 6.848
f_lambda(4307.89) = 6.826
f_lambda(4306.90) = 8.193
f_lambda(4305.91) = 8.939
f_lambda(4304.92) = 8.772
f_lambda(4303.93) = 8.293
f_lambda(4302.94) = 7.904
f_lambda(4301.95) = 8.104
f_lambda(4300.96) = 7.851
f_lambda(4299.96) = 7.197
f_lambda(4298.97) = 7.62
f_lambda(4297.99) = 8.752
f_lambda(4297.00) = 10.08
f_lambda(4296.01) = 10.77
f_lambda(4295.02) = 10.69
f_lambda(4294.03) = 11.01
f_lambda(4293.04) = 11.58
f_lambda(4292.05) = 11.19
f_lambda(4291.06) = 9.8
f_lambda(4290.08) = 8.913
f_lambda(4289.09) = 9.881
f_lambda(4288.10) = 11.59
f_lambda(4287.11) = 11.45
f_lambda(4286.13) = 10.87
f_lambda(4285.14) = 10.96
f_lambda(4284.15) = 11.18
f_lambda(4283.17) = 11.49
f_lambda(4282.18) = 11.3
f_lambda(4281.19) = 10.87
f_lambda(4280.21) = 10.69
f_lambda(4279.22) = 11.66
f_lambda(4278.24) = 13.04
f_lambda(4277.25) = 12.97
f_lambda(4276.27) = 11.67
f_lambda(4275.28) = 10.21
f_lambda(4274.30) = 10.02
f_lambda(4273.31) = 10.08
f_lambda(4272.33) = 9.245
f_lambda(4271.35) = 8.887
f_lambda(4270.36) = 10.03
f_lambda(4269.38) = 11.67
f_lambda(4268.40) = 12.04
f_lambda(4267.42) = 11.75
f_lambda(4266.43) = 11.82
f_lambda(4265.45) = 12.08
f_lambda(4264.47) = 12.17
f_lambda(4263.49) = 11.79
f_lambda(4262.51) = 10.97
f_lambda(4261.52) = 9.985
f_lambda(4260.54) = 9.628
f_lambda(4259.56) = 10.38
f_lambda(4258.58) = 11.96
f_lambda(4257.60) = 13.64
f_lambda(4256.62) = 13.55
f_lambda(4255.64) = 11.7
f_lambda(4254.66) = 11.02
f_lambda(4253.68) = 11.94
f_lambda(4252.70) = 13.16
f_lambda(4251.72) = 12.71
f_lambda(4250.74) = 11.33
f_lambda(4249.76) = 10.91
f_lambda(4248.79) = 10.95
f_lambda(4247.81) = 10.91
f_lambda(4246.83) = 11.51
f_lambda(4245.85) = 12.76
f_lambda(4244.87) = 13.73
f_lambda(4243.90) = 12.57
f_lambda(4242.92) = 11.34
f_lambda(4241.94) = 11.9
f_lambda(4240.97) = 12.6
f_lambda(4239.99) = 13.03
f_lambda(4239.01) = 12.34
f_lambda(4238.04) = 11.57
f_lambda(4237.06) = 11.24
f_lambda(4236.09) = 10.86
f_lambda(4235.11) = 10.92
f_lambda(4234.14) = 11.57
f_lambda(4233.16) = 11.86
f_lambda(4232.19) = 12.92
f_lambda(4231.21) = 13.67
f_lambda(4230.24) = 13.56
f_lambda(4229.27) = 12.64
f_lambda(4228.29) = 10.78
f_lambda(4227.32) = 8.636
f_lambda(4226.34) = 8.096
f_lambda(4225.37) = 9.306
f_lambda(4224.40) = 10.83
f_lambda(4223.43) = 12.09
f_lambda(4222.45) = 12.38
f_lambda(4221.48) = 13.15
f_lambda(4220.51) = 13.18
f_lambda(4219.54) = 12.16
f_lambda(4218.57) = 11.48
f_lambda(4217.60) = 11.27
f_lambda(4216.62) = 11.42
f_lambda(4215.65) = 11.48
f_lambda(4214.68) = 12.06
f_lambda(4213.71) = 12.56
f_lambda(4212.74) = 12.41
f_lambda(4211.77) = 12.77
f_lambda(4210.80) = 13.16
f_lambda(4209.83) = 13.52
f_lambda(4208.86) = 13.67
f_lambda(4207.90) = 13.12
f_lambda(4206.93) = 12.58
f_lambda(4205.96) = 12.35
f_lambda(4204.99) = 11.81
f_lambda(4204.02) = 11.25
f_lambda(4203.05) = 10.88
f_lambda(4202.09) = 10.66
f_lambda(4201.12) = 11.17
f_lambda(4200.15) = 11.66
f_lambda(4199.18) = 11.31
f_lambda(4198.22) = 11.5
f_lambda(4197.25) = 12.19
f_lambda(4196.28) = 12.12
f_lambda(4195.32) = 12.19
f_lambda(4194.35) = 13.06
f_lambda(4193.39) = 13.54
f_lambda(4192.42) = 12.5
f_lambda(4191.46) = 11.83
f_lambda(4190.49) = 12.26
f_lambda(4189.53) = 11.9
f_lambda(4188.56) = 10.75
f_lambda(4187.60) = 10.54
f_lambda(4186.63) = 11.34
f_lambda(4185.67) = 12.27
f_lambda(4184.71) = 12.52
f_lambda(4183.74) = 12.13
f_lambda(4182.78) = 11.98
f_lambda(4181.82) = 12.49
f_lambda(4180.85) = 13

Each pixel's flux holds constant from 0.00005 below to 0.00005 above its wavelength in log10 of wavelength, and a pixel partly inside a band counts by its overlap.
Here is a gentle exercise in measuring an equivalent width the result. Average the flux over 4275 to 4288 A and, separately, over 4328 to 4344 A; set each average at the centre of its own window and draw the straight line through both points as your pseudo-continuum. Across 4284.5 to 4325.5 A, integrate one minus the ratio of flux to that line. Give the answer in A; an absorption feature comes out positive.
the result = 4.7 A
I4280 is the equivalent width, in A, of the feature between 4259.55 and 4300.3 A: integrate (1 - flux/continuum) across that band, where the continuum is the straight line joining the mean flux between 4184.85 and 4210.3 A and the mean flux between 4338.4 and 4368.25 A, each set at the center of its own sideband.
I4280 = 4.2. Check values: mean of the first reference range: 12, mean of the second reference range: 11.9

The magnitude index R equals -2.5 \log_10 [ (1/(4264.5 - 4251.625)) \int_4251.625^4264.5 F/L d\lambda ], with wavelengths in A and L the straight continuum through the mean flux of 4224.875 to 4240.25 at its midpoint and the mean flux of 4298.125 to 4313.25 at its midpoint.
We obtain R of -0.14 mag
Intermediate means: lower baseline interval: 11.4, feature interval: 11.7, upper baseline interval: 8.08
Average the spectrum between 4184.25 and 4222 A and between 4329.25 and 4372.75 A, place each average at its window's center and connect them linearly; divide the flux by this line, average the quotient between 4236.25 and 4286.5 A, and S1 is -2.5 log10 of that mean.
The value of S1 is 0.05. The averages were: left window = 12.1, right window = 12.1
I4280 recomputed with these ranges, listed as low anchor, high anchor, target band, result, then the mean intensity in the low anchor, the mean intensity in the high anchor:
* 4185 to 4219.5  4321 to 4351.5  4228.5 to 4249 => -0.4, 12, 11.5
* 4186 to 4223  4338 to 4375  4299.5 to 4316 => 4.6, 12.1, 12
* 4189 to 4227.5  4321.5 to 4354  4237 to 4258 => -0.6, 11.9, 11.4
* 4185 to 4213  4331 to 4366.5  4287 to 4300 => 2.1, 12.1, 12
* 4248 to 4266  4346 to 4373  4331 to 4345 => 1.0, 11.7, 12.4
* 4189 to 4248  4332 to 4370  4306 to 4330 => 2.7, 12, 12.1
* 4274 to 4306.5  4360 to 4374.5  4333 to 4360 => 0.3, 10.2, 12.6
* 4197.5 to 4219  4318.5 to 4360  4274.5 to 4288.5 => 0.6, 12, 11.8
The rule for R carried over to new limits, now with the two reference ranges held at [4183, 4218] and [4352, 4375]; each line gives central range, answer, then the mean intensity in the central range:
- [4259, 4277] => 0.13 mag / 10.8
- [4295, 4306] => 0.38 mag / 8.66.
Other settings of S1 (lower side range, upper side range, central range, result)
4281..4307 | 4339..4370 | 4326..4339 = -0.07 mag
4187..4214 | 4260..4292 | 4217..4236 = 0.01 mag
